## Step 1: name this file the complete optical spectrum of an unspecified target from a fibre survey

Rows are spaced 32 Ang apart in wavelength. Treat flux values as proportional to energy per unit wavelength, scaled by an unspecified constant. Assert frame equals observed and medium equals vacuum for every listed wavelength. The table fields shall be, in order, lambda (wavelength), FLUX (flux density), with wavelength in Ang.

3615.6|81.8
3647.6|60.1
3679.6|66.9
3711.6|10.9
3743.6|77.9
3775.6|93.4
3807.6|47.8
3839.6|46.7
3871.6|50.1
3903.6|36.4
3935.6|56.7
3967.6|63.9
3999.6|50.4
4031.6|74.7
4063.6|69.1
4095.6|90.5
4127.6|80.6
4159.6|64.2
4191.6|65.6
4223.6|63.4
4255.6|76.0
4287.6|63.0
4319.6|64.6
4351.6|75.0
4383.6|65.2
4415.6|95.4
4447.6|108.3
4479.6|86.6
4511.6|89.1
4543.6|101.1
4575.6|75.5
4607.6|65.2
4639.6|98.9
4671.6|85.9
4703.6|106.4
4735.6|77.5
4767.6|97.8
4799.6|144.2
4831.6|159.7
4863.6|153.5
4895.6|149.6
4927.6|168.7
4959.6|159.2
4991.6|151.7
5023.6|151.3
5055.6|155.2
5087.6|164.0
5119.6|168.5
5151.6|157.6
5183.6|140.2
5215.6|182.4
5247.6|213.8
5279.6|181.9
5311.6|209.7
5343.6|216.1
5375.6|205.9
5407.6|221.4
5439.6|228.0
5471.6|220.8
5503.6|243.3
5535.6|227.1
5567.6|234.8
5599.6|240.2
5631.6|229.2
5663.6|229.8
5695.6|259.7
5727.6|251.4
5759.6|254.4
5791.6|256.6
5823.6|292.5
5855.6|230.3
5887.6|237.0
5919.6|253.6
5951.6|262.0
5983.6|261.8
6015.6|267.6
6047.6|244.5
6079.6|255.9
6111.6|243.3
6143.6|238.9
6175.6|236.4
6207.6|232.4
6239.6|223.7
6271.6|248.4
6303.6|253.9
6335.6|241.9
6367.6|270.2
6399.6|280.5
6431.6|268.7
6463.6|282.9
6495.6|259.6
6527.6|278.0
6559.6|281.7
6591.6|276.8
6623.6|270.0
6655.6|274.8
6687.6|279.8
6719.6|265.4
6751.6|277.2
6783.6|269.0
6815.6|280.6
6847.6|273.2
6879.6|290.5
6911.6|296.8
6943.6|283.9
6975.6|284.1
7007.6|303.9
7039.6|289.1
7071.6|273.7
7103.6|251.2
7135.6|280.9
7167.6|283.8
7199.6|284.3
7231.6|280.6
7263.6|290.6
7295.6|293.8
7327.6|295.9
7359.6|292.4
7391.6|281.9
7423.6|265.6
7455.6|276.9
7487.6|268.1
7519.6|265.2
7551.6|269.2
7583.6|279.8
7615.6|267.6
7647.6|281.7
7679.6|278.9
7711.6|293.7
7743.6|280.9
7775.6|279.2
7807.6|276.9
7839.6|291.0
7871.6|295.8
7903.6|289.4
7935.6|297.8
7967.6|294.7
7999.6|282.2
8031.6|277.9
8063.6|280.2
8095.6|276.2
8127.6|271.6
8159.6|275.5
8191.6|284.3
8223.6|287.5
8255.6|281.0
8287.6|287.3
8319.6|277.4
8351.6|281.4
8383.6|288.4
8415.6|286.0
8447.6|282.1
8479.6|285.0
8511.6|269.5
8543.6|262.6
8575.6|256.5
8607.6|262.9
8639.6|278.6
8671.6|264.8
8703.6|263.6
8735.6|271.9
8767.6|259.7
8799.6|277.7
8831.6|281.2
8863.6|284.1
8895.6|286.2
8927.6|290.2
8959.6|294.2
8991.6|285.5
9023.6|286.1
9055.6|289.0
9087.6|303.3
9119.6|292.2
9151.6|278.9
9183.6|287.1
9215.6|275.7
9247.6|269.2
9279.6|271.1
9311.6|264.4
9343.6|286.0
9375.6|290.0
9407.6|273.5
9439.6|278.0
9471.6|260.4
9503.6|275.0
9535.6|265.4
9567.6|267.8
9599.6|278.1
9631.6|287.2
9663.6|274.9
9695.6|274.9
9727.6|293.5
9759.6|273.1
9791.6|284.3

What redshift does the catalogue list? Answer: 0.203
